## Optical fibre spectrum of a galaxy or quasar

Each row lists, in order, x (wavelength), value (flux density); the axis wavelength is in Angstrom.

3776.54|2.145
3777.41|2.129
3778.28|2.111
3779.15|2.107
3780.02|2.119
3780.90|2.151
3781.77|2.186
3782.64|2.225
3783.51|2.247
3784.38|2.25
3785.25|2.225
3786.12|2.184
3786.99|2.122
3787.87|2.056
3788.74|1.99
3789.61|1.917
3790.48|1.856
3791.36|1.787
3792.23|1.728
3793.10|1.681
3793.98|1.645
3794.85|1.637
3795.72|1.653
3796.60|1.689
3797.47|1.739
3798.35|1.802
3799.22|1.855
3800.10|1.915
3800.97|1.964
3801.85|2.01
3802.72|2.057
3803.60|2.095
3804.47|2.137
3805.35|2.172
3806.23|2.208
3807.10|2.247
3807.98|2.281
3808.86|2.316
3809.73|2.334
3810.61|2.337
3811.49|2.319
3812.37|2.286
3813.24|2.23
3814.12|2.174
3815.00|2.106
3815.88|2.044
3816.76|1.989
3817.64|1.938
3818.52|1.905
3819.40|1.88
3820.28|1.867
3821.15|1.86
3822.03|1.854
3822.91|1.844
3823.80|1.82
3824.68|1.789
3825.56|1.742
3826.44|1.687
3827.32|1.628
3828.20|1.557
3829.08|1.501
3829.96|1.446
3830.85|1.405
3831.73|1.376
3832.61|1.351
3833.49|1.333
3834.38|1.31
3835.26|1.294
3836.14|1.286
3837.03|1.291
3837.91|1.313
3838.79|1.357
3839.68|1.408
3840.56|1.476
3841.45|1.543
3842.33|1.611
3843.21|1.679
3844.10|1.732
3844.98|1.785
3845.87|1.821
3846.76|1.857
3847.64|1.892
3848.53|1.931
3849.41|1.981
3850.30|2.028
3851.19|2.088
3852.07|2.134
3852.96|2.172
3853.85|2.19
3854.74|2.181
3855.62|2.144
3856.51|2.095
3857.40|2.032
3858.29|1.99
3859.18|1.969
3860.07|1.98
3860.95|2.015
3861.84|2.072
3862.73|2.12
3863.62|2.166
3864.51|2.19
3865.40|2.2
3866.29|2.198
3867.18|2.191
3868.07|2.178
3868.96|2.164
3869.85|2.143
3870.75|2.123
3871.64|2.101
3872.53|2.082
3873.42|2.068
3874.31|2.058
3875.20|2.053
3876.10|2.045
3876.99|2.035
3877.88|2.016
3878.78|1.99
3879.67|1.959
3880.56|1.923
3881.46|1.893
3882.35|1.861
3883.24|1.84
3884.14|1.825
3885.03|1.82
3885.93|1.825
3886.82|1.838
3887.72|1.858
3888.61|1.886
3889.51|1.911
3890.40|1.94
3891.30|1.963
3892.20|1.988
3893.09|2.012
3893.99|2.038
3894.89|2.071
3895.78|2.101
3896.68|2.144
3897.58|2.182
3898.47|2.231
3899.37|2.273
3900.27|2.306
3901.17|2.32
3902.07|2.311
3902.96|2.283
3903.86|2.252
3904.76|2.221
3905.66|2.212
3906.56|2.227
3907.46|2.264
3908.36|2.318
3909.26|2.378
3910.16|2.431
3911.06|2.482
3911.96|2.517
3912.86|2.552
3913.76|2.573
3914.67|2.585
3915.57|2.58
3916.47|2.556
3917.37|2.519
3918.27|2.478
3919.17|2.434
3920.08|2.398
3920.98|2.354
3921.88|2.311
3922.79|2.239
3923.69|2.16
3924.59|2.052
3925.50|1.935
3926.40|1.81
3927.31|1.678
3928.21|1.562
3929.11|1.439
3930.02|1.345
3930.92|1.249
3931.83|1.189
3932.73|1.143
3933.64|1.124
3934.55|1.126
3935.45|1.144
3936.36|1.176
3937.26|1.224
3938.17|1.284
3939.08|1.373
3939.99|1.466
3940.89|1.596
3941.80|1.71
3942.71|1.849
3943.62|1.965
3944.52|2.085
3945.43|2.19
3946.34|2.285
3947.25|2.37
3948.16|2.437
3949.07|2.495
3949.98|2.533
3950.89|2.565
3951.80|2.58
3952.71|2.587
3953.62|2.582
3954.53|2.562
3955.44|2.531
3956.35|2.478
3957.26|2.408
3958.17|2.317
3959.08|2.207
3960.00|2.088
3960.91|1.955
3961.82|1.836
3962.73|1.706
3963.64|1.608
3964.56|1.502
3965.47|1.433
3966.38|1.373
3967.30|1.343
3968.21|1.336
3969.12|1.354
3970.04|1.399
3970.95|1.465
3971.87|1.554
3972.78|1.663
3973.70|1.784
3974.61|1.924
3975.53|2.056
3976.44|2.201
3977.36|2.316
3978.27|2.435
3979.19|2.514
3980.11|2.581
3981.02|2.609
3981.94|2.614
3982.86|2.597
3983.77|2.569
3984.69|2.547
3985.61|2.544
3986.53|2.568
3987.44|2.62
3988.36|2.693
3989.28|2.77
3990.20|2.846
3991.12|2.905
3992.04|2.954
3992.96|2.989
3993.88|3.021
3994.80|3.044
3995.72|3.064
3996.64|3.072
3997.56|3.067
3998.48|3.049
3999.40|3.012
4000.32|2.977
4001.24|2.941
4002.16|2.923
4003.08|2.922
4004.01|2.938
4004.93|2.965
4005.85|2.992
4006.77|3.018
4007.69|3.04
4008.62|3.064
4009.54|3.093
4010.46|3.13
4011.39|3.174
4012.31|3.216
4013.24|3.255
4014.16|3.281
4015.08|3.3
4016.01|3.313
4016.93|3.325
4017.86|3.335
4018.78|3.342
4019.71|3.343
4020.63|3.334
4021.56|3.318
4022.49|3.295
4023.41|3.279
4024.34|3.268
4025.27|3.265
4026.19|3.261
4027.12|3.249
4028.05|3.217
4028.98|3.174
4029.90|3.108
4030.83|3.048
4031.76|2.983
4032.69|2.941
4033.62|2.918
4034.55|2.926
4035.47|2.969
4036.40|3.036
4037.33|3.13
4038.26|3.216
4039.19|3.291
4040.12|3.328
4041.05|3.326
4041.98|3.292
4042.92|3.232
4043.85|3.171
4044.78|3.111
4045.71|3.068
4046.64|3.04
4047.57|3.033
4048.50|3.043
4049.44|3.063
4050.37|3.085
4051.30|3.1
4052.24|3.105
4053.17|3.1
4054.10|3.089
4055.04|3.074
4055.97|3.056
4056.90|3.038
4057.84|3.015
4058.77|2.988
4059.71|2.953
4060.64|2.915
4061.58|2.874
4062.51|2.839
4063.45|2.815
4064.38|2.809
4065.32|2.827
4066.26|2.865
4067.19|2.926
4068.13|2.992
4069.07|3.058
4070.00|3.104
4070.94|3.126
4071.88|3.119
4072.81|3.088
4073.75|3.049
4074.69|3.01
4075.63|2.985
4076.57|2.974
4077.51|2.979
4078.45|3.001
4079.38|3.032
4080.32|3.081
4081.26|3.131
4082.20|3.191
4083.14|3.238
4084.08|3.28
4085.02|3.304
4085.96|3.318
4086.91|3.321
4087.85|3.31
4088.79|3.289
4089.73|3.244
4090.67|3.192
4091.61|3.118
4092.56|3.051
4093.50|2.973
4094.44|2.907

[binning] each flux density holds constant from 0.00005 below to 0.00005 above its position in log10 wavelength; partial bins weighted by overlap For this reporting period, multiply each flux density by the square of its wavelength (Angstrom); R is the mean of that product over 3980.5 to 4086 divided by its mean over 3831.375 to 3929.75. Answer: 1.6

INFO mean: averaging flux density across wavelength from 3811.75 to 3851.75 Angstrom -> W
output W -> 1.72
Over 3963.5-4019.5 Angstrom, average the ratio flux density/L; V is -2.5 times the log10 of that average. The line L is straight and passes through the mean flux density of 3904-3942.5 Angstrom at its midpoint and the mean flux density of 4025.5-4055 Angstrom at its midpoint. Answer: 0.02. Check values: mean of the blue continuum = 1.94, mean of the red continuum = 3.12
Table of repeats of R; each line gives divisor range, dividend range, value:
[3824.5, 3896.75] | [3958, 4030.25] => 1.52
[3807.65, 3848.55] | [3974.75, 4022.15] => 1.81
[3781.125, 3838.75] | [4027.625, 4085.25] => 1.85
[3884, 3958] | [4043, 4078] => 1.56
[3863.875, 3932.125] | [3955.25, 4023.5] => 1.29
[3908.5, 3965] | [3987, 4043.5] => 1.59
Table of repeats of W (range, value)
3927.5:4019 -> 2.32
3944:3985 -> 2.12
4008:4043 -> 3.2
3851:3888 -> 2.04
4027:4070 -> 3.05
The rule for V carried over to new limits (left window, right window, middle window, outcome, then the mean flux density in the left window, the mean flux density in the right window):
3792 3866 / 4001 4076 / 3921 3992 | 0.29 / 1.87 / 3.1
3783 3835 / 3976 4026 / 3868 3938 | 0.19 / 1.9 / 2.96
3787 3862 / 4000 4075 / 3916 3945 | 0.37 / 1.86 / 3.1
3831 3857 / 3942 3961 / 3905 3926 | -0.12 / 1.71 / 2.34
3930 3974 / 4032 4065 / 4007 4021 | -0.23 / 1.81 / 3.06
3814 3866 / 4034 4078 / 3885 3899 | 0.06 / 1.8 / 3.05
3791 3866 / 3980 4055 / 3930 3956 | 0.36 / 1.87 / 3.05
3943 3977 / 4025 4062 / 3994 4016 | -0.18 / 2.02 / 3.1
